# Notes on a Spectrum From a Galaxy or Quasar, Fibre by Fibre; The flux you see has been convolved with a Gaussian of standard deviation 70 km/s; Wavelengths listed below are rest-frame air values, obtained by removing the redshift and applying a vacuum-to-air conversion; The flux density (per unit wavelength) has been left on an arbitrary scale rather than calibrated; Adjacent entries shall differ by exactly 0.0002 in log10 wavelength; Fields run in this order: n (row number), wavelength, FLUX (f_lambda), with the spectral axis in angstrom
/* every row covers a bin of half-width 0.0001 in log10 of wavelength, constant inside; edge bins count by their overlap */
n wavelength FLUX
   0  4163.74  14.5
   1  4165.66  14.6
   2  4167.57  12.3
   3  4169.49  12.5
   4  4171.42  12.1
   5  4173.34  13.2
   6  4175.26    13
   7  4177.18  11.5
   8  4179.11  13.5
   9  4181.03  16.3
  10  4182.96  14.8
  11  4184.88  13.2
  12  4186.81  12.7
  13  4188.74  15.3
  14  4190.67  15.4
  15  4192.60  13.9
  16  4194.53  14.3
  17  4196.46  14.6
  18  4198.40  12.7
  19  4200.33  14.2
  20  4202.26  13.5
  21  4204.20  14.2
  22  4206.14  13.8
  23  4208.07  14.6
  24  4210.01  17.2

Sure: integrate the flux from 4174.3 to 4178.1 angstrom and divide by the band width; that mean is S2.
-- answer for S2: 12.3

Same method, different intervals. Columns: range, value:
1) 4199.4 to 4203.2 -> 13.9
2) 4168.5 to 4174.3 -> 12.6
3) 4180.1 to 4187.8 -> 14.2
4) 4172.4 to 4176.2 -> 13.1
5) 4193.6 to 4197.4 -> 14.5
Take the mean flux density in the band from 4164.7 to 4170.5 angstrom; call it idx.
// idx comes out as 13.1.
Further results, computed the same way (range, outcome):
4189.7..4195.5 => 14.5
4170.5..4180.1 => 12.7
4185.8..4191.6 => 14.4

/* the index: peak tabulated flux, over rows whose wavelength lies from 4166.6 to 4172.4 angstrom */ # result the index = 12.5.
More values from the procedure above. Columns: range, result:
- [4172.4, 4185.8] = 16.3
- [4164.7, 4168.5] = 14.6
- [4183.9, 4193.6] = 15.4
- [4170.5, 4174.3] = 13.2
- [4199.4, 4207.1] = 14.2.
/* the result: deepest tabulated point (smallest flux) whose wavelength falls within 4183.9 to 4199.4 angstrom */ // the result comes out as 12.7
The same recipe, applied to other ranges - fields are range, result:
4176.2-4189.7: 11.5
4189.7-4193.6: 13.9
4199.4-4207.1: 13.5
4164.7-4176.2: 12.1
